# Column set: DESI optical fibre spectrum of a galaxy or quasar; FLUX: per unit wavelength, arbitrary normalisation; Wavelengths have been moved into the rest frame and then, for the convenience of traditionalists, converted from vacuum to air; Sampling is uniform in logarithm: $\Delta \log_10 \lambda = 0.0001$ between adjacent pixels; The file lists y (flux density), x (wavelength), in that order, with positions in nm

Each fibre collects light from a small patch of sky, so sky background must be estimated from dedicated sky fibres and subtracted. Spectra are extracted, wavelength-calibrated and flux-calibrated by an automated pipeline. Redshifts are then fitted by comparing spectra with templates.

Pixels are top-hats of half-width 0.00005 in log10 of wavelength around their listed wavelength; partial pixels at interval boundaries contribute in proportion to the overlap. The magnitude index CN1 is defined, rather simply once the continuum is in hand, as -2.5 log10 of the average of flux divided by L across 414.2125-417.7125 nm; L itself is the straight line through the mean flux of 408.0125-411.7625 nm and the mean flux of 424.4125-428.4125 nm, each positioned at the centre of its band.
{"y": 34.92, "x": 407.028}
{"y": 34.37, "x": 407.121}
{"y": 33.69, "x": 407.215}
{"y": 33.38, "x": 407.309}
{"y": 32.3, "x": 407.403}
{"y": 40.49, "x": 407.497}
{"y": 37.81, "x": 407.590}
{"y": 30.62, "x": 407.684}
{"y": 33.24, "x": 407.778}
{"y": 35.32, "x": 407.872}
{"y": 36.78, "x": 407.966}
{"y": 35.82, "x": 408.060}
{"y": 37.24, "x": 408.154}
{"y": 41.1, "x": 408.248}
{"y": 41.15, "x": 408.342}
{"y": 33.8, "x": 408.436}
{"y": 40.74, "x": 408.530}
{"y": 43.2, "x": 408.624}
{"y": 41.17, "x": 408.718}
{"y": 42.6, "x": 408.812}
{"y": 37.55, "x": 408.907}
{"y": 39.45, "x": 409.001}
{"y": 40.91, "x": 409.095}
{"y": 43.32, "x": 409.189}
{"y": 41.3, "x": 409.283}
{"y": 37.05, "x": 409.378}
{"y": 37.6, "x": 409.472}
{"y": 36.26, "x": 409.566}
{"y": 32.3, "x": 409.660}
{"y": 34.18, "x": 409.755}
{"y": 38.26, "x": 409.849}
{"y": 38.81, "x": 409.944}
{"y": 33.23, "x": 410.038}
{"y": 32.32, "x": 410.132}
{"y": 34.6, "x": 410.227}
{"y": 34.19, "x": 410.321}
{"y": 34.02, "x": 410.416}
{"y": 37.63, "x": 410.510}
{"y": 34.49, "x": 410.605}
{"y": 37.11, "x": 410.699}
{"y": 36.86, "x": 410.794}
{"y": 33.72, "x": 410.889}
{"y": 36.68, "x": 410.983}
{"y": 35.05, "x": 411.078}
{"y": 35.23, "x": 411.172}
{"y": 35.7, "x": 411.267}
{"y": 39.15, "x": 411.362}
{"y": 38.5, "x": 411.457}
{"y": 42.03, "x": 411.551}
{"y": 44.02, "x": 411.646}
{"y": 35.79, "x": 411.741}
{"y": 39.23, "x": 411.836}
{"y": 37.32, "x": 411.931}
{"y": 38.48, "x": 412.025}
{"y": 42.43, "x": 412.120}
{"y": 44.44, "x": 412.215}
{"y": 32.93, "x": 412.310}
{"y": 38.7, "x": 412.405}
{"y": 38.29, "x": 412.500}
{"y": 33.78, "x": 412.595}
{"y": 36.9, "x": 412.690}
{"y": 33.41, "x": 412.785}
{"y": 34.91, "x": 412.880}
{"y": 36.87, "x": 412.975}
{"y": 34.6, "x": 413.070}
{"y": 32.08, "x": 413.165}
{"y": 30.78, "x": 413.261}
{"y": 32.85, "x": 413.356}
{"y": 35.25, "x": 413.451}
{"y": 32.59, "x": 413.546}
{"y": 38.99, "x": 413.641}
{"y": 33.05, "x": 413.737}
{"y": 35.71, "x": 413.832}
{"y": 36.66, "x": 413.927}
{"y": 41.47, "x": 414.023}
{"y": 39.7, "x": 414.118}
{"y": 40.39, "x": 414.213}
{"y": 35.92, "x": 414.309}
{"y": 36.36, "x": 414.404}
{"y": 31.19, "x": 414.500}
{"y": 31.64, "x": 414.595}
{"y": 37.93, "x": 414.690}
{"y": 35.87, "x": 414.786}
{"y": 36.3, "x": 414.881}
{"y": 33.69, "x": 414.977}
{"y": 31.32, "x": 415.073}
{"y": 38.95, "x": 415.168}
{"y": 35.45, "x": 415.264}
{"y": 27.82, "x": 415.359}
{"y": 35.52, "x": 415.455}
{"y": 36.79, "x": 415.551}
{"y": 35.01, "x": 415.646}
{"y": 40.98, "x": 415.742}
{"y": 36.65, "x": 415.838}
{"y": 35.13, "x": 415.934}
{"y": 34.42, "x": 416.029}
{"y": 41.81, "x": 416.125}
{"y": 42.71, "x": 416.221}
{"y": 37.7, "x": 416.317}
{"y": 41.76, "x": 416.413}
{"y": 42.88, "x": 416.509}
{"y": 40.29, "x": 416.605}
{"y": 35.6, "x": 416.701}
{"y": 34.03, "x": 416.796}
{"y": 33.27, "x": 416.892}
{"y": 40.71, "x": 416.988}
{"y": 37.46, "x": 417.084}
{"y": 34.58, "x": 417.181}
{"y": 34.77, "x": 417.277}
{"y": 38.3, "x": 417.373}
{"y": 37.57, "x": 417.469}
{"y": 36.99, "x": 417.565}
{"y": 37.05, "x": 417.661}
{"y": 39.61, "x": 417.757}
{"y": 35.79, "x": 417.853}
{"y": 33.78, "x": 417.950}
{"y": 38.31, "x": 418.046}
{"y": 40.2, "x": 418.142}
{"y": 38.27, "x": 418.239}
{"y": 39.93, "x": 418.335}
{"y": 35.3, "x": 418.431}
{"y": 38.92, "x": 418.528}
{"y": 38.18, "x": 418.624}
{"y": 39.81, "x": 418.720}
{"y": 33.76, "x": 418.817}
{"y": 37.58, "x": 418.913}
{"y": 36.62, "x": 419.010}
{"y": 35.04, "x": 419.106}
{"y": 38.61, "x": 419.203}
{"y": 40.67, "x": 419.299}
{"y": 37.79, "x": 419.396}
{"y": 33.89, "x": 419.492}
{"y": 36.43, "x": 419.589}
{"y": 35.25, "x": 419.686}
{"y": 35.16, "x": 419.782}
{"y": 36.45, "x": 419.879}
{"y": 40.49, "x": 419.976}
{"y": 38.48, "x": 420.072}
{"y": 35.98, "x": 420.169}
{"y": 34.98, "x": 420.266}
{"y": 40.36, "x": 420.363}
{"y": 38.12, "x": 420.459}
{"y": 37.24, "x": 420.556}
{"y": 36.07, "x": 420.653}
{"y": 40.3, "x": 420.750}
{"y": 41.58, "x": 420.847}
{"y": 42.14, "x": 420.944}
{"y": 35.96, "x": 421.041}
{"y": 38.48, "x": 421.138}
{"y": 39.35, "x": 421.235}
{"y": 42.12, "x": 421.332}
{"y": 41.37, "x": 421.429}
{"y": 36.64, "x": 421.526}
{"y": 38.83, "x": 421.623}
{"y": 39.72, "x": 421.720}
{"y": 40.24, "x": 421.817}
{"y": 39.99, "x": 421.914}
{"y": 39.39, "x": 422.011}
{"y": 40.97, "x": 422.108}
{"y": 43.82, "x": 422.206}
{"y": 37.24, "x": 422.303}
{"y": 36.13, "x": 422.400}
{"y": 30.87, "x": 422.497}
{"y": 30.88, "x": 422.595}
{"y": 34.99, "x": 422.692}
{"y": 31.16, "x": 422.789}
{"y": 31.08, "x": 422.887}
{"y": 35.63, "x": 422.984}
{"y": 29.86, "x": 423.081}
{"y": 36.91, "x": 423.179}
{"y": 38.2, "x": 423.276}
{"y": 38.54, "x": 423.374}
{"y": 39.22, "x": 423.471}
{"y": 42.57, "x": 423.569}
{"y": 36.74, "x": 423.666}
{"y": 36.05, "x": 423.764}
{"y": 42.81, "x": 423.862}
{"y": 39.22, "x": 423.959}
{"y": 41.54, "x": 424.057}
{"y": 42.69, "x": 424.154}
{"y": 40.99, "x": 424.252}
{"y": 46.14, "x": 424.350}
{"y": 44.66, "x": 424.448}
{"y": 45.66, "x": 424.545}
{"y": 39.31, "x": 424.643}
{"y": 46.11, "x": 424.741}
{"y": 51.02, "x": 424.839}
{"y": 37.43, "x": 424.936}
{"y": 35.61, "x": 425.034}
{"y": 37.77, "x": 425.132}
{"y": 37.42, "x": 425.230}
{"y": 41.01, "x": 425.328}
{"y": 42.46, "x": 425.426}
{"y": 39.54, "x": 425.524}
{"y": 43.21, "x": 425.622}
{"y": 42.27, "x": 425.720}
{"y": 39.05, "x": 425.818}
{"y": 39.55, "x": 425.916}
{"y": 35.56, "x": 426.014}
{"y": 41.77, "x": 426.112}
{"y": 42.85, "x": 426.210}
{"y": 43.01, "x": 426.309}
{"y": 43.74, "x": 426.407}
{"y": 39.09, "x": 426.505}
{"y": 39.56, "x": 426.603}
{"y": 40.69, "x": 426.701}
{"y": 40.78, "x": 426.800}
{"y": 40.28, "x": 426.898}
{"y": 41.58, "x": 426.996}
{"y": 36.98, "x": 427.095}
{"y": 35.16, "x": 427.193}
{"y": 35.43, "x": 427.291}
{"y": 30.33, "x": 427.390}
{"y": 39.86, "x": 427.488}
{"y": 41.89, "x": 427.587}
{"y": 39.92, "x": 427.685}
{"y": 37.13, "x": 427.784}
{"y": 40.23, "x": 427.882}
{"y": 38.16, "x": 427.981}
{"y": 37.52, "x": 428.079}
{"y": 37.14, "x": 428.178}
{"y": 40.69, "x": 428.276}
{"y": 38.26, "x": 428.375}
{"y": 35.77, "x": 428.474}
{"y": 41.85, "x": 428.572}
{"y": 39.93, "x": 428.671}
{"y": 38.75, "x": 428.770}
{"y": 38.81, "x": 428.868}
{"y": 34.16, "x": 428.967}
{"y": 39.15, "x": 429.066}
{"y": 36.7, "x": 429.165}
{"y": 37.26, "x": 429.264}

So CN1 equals 0.06 mag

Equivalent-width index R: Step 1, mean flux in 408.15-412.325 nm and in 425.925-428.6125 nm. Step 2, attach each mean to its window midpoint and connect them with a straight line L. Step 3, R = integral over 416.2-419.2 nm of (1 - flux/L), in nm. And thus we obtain 0.06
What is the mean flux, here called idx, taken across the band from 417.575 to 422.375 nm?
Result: 38.2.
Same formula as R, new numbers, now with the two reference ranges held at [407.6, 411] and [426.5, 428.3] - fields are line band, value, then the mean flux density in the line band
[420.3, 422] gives -0.057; 39.3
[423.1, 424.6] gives -0.092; 40.6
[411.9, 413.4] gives 0.047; 36.2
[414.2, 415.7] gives 0.105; 34.9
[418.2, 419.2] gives 0.011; 37.4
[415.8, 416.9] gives -0.017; 38.2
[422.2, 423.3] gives 0.111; 34.3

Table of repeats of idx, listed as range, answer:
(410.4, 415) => 36.5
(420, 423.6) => 37.7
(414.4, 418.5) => 36.7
